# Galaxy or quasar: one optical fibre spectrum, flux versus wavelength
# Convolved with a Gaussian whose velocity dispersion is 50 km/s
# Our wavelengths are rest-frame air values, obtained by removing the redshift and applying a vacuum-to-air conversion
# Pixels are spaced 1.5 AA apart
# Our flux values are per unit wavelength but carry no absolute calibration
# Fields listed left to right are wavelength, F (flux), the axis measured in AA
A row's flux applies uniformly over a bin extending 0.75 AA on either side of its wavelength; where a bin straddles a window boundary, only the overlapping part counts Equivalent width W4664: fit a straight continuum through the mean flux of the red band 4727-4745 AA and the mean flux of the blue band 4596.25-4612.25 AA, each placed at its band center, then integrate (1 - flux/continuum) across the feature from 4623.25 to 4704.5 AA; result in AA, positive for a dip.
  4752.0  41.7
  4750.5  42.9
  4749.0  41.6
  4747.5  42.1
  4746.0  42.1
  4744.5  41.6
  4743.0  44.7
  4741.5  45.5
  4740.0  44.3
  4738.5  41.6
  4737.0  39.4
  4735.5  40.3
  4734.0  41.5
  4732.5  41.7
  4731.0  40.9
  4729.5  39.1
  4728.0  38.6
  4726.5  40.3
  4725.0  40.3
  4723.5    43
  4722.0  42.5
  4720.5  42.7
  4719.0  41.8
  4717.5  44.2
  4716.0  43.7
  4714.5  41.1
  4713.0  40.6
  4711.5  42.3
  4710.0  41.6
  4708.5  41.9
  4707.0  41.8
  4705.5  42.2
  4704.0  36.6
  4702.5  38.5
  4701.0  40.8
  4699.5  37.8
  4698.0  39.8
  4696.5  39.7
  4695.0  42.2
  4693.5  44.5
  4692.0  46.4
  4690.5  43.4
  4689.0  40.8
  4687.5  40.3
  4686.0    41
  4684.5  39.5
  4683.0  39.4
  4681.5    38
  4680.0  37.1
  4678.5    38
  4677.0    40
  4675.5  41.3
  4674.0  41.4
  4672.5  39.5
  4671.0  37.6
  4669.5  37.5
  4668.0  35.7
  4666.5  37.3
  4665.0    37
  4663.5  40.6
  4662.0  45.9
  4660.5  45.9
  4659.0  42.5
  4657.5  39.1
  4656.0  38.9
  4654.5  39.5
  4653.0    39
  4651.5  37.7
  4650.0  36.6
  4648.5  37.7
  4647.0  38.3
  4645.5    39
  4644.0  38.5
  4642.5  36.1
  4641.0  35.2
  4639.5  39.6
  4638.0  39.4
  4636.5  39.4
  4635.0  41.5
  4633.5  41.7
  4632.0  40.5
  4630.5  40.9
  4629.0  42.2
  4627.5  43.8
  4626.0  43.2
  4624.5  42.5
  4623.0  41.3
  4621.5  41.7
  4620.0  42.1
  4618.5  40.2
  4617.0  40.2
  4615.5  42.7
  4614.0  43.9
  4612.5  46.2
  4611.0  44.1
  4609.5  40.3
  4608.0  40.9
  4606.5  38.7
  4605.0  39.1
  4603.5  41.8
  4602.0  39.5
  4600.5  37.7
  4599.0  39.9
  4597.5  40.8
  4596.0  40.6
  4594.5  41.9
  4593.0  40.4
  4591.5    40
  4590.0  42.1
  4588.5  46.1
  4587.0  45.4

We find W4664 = 2.0 AA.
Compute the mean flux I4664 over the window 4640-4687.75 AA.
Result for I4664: 39.1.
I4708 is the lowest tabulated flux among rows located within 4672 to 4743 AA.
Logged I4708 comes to 36.6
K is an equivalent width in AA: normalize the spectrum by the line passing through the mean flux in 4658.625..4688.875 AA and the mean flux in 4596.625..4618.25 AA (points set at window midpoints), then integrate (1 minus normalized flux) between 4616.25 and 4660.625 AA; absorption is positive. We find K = 0.5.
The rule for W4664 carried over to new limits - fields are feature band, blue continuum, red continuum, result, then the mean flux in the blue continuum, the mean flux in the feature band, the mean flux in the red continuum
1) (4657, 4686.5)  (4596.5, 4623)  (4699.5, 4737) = 1.0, 41.2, 39.7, 41.1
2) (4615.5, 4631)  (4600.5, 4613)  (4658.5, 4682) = -0.5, 41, 41.9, 39.7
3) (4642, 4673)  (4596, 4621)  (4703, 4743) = 1.7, 41.1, 39.1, 41.6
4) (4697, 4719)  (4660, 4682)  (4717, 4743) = 0.0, 39.5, 40.9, 41.7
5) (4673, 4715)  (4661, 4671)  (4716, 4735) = -0.5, 39.1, 40.6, 41.5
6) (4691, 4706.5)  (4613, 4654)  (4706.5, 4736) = 0.1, 40.2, 40.9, 41.5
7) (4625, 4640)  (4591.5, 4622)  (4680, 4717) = -0.1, 41.1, 41.3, 40.9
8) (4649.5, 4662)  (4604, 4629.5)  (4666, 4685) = -0.2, 41.9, 40.3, 38.6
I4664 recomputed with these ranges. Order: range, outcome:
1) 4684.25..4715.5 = 41.1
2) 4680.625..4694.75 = 41.5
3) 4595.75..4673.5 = 40.2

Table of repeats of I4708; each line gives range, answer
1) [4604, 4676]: 35.2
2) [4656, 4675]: 35.7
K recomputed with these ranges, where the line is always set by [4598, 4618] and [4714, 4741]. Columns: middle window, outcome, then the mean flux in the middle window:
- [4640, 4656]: 1.3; 37.8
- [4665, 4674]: 0.8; 37.8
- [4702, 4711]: 0.2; 40.5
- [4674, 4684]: 0.5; 39.2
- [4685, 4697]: -0.3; 42.3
